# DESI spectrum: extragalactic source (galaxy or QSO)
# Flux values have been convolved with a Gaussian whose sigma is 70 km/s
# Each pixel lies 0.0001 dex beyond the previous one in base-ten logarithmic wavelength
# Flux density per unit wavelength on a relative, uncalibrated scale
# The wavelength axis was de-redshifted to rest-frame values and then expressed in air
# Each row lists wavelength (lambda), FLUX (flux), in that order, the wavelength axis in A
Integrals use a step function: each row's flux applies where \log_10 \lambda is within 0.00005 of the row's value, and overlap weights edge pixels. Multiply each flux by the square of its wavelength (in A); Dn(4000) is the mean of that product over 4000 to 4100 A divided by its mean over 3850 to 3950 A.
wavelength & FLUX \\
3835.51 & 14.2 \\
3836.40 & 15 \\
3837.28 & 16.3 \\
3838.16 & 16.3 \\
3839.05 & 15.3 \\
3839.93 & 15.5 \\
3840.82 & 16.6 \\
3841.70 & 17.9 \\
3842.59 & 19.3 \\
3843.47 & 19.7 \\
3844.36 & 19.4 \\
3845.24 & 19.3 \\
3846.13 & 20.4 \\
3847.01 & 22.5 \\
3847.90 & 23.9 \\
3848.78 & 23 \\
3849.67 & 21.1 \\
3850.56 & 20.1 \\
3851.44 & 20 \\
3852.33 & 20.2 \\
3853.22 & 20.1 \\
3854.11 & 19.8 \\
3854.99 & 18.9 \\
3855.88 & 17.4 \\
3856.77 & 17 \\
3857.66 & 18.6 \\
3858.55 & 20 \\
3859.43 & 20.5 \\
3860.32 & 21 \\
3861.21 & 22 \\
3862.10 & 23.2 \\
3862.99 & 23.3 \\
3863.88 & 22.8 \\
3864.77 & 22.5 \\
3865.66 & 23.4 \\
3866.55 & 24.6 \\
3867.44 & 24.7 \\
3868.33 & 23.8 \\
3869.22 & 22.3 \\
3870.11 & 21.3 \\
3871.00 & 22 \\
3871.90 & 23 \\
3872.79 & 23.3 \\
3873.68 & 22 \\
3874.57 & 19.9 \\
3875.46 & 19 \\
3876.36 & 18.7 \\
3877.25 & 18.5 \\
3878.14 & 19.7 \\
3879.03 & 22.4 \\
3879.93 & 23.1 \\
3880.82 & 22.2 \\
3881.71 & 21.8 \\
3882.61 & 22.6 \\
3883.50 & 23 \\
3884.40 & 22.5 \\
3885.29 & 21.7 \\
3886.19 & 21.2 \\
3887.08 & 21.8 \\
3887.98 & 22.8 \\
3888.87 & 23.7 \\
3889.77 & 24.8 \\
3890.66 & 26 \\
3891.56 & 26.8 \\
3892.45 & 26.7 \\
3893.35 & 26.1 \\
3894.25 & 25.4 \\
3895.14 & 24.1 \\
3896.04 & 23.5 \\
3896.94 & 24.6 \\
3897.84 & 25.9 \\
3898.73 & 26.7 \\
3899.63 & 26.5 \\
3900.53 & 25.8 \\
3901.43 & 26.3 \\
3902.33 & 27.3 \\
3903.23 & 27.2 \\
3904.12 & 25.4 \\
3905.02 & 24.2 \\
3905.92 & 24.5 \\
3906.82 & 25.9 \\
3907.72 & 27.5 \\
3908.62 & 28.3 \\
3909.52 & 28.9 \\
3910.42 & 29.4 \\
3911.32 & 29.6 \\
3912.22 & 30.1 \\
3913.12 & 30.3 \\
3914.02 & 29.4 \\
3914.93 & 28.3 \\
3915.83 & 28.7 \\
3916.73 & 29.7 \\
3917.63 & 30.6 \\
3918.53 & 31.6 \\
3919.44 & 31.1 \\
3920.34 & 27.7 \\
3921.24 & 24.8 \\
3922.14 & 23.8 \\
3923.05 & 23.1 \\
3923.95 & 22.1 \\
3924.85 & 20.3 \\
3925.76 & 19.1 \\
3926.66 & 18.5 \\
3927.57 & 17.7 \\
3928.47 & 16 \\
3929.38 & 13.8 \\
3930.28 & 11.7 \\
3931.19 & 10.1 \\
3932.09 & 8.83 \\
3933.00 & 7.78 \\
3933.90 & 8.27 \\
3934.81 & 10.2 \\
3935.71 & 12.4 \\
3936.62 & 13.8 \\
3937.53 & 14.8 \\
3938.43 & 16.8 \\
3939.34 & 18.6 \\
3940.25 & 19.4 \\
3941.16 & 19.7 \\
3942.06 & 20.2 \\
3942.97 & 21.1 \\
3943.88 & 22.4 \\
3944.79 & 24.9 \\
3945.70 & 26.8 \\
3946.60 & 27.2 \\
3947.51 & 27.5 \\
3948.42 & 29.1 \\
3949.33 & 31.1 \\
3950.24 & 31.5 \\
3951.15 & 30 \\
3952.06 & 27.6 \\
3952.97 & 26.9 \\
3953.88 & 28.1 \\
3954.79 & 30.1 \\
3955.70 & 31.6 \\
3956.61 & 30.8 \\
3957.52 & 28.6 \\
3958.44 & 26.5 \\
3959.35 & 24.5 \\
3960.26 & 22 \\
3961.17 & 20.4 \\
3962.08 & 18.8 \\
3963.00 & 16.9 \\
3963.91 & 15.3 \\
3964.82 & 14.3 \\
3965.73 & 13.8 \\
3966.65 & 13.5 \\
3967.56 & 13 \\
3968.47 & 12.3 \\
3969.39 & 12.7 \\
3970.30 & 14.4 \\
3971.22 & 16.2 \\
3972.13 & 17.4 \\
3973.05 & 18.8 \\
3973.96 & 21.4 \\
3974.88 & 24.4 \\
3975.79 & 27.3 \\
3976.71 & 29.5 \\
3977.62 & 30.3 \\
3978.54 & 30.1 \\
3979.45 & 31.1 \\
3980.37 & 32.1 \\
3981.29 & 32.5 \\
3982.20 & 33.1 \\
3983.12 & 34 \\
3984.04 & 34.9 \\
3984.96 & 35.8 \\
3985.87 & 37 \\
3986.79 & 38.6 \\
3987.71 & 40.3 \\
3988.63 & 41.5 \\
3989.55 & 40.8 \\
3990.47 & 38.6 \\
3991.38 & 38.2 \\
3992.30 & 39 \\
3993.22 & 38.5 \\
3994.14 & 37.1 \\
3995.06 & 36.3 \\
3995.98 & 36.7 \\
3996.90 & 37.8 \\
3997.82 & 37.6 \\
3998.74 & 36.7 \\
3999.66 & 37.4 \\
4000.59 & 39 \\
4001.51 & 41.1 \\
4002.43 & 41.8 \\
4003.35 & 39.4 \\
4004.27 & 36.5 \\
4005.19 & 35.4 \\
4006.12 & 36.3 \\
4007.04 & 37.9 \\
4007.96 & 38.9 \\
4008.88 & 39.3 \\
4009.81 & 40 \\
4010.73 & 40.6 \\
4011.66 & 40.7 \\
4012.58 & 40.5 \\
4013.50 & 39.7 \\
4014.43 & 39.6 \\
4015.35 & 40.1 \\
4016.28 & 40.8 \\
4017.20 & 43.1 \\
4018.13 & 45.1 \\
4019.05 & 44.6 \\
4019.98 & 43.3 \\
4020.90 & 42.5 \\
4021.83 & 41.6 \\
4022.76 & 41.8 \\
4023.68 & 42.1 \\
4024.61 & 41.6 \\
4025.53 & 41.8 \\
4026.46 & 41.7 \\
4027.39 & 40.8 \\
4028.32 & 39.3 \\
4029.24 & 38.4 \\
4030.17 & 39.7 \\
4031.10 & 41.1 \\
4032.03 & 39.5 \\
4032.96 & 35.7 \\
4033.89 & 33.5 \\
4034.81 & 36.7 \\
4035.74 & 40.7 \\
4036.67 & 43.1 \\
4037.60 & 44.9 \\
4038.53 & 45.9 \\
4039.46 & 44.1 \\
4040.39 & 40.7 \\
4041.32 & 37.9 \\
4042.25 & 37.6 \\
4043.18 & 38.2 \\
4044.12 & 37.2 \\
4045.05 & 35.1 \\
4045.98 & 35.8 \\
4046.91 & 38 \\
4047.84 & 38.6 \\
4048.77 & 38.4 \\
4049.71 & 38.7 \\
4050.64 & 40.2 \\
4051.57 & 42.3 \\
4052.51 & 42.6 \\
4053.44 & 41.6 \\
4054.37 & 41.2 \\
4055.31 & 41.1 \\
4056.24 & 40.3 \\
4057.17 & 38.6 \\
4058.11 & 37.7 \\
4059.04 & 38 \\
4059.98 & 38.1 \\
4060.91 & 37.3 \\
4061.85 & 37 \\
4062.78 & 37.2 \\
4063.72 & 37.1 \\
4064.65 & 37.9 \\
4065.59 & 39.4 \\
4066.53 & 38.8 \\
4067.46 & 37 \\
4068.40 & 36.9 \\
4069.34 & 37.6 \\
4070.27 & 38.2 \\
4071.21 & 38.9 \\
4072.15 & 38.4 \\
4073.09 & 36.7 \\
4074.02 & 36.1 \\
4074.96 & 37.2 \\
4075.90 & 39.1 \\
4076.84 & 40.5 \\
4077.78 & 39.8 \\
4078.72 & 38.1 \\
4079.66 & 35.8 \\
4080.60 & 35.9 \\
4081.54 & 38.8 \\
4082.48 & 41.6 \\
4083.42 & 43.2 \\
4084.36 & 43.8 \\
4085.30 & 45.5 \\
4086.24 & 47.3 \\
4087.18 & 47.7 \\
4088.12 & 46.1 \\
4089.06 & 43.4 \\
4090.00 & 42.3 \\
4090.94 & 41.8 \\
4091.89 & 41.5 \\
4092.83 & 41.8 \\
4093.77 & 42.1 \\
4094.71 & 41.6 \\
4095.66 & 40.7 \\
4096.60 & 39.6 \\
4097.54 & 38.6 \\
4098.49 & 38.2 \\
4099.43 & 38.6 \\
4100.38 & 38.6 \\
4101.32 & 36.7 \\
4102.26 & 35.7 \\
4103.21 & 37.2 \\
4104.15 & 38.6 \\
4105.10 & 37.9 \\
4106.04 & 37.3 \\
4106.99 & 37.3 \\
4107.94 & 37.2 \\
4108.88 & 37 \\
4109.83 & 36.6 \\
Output 1.9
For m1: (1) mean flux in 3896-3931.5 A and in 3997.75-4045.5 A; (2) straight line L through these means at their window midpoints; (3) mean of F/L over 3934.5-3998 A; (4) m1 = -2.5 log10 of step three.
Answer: 0.23 mag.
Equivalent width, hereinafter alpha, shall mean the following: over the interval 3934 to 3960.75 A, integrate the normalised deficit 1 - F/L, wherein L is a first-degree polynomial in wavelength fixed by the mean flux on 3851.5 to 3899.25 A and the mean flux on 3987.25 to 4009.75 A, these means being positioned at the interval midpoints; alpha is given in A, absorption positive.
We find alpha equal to 6.9 A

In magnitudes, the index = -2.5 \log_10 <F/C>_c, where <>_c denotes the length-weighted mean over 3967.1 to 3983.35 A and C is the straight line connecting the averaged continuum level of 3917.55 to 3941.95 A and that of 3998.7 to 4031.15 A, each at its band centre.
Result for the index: 0.26 mag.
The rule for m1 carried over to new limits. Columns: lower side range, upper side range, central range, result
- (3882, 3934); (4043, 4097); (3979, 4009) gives -0.157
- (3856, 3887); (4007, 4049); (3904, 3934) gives 0.161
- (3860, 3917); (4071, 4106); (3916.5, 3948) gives 0.372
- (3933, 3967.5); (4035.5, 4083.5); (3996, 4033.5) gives -0.245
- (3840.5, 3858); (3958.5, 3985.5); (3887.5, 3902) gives -0.208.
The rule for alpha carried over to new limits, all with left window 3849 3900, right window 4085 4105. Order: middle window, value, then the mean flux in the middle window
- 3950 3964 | 1.7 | 25.8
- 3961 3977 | 6.7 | 17.6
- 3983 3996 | -2.4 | 38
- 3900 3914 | -1.3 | 27.4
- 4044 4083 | -0.1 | 38.5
